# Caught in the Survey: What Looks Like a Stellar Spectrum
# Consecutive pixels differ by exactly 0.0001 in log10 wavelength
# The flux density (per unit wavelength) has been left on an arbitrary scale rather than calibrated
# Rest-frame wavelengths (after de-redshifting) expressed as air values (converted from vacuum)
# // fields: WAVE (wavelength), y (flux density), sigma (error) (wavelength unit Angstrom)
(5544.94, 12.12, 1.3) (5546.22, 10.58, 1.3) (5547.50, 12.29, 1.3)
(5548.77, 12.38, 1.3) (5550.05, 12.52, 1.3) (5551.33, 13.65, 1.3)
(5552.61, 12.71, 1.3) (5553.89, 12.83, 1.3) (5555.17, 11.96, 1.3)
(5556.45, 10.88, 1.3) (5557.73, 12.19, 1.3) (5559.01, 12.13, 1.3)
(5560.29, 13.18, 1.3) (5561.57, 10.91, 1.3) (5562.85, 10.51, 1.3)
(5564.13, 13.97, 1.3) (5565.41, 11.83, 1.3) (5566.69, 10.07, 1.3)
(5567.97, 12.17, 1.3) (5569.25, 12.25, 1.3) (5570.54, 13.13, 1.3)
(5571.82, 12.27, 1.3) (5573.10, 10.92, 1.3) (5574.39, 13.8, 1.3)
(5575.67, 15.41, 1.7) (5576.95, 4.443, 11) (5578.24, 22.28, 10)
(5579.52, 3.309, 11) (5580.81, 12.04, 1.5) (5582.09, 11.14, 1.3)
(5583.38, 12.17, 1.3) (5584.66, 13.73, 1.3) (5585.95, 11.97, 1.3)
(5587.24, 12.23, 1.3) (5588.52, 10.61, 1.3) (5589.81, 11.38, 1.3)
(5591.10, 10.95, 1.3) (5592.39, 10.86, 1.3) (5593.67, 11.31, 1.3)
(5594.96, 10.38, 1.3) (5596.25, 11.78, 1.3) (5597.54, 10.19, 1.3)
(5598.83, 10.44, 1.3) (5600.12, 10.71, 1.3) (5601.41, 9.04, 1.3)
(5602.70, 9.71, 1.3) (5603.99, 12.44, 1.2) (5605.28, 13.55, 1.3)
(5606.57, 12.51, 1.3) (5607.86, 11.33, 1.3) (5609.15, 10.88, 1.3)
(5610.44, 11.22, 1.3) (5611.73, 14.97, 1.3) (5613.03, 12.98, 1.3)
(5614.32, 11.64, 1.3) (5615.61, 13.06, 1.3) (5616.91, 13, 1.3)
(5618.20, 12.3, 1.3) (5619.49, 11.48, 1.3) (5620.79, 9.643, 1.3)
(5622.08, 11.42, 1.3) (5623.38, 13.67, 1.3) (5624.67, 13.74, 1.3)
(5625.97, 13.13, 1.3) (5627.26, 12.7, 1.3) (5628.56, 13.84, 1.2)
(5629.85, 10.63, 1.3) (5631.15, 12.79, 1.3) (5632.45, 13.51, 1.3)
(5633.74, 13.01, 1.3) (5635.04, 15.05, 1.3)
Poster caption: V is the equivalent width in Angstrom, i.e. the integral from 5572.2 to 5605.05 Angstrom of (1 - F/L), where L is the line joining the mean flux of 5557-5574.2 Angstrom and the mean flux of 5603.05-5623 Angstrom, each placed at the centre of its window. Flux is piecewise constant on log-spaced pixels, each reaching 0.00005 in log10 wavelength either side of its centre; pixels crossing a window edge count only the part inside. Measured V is 1.9 Angstrom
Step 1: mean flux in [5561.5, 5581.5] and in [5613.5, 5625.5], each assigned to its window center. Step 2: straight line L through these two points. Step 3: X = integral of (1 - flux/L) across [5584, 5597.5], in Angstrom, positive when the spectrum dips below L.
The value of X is 0.6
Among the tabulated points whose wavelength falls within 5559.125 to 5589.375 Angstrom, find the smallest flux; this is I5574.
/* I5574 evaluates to 3.309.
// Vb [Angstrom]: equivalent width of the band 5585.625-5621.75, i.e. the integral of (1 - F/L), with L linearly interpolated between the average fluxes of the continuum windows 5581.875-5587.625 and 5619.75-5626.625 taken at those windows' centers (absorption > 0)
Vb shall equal 2.3 Angstrom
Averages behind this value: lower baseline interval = 12.3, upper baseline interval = 12.3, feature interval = 11.5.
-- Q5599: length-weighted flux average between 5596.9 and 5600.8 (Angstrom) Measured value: 10.4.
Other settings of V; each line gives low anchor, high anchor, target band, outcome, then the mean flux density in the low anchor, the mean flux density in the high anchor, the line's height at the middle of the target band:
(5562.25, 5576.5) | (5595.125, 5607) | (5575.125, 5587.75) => -0.01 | 12.3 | 11.1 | 11.8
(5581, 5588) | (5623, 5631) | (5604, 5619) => 0.22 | 12.2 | 12.9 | 12.7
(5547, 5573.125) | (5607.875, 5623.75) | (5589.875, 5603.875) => 1.72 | 12.2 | 12.1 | 12.1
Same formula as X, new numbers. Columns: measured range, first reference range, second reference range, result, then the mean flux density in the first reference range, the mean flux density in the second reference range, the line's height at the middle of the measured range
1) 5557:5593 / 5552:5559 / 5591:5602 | -1.44 Angstrom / 12.1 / 10.6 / 11.4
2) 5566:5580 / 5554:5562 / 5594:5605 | -0.51 Angstrom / 12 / 10.7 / 11.5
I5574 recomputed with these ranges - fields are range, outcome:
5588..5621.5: 9.04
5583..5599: 10.19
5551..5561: 10.88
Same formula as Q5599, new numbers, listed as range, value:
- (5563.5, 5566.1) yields 12.9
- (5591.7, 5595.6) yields 10.9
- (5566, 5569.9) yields 11.5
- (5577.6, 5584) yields 12.2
